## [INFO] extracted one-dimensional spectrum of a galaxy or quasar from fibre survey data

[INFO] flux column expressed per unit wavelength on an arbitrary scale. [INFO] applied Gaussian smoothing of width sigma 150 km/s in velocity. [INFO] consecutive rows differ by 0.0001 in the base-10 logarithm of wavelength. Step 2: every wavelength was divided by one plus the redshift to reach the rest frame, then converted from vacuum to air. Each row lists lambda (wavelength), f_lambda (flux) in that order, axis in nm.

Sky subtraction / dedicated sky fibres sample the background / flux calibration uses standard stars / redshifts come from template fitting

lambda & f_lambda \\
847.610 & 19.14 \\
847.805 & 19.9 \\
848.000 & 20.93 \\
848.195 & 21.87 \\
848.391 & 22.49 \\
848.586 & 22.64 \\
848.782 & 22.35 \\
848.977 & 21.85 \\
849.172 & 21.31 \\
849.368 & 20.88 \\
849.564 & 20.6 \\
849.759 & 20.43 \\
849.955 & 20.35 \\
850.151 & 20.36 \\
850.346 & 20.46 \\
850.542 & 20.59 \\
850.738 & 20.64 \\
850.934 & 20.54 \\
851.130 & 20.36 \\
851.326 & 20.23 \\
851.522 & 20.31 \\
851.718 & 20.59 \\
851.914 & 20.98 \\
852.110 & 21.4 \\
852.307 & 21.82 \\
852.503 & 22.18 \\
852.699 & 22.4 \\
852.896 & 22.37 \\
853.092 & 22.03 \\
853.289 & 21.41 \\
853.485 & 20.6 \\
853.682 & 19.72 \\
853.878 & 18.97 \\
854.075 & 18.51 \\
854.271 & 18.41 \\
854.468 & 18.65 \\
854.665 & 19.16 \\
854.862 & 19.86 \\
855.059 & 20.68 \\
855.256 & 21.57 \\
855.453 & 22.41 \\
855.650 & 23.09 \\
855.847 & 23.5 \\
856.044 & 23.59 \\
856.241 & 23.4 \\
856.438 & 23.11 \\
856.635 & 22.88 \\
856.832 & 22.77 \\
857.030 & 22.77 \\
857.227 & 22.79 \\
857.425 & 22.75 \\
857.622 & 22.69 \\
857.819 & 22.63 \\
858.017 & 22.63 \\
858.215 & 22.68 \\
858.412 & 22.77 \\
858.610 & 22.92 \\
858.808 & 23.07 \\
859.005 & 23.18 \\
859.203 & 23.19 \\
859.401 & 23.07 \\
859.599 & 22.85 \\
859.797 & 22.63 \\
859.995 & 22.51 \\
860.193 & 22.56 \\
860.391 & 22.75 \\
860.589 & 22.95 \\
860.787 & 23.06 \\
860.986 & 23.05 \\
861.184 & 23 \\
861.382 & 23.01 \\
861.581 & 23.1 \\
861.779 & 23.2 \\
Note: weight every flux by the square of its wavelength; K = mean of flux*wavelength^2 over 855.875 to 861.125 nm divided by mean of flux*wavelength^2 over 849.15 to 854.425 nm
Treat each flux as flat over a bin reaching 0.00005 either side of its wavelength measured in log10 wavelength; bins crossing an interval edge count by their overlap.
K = 1.1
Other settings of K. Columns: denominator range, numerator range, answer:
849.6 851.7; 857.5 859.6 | 1.14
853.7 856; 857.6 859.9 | 1.13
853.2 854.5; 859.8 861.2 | 1.19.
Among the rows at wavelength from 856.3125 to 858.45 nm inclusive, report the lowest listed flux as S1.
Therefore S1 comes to 22.63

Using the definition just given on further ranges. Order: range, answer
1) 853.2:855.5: 18.41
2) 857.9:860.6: 22.51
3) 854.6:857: 19.16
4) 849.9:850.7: 20.35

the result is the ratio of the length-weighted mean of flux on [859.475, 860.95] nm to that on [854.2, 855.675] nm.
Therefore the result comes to 1.1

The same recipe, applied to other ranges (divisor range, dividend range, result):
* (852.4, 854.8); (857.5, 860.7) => 1.12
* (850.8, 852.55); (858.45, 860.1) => 1.10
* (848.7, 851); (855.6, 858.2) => 1.10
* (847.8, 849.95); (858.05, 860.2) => 1.07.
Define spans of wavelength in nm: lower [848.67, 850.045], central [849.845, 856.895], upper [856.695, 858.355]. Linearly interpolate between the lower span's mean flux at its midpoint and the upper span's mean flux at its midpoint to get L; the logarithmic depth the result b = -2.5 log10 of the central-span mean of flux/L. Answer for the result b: 0.04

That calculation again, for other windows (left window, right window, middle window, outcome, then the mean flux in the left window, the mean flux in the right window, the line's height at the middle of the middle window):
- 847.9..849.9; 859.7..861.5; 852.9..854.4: 0.101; 21.5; 22.8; 22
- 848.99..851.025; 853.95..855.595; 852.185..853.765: -0.069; 20.7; 20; 20.2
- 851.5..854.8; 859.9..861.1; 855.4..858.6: -0.057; 20.6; 22.8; 21.7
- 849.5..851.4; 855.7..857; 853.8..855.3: 0.154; 20.5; 23.2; 22.4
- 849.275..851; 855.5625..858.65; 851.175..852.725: 0.000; 20.5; 22.9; 21.2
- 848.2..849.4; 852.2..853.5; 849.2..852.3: 0.067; 22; 21.9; 21.9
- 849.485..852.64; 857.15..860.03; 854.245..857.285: 0.010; 20.8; 22.8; 22.1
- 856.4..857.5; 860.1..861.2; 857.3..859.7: -0.001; 22.8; 22.9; 22.9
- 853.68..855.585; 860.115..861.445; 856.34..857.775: -0.087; 19.9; 22.9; 21.1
